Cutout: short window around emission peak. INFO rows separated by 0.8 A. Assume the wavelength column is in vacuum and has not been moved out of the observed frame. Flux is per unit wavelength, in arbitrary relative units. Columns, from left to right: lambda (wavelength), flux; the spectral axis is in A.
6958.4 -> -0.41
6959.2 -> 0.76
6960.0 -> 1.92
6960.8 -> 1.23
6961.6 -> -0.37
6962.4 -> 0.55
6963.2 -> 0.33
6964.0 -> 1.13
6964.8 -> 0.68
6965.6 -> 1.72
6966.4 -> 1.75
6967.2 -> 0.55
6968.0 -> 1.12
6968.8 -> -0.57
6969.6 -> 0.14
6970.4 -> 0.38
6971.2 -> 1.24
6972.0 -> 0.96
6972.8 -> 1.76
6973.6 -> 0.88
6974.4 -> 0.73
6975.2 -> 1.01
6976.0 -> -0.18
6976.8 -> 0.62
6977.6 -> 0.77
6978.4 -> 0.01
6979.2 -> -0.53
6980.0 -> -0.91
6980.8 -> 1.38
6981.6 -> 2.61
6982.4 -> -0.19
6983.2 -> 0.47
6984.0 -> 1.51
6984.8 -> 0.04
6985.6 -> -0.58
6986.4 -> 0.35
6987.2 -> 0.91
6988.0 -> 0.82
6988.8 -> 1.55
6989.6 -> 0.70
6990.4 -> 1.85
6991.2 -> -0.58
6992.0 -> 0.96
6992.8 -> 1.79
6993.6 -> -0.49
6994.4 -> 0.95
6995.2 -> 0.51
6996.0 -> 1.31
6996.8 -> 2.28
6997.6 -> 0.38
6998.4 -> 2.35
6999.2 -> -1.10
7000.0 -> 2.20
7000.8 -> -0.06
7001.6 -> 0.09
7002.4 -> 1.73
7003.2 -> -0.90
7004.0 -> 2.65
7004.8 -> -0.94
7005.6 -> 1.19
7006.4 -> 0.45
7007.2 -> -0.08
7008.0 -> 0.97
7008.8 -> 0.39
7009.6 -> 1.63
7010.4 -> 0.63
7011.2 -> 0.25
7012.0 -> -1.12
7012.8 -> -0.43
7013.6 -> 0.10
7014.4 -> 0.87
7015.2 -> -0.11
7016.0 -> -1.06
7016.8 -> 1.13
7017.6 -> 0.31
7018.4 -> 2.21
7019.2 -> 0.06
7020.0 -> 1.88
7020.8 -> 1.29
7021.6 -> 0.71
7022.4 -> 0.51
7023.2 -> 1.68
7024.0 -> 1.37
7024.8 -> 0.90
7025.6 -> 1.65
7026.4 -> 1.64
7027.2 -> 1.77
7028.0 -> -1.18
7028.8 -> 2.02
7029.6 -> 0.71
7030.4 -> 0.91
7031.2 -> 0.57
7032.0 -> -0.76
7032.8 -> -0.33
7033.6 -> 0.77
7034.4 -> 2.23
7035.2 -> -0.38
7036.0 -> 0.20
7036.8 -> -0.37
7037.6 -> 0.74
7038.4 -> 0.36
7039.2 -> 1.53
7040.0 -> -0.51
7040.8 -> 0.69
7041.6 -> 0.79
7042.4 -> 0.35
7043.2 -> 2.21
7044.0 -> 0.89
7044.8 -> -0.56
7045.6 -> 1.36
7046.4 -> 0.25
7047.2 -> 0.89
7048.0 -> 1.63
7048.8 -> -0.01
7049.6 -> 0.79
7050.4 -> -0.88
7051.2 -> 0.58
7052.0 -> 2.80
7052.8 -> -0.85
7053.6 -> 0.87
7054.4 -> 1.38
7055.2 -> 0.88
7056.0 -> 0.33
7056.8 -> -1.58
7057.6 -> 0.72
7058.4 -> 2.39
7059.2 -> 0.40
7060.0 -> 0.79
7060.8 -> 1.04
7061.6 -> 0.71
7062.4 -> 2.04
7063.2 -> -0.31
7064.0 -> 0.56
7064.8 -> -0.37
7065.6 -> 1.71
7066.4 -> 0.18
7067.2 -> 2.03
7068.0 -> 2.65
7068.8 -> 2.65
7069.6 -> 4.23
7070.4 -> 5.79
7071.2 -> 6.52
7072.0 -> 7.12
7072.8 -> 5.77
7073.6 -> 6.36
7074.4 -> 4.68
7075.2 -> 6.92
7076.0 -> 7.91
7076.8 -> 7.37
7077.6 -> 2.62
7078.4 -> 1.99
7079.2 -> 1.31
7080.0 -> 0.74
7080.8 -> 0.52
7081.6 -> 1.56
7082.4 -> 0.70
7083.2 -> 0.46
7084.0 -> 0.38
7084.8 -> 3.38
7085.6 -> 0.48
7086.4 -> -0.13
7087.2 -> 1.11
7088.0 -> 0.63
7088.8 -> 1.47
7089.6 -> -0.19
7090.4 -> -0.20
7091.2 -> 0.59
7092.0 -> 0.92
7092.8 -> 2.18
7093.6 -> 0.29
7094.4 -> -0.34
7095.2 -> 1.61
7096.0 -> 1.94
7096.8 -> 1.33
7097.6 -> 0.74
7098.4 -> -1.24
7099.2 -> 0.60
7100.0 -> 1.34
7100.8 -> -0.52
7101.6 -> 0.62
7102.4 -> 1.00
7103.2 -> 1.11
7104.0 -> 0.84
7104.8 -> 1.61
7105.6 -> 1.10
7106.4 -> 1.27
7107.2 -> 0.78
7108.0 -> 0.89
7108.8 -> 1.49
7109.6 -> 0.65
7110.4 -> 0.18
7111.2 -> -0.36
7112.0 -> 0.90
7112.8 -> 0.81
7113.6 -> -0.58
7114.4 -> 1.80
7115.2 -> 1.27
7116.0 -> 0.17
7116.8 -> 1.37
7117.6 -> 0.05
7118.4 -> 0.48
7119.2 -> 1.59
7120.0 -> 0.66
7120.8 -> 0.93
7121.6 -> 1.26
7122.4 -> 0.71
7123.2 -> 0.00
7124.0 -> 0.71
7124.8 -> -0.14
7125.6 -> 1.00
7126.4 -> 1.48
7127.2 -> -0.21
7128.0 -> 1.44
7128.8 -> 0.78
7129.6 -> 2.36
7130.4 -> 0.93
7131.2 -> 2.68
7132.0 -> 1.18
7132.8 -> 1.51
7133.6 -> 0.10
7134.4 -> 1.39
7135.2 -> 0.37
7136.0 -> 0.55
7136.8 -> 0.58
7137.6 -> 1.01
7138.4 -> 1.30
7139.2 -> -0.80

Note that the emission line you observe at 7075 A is [O II] 3727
